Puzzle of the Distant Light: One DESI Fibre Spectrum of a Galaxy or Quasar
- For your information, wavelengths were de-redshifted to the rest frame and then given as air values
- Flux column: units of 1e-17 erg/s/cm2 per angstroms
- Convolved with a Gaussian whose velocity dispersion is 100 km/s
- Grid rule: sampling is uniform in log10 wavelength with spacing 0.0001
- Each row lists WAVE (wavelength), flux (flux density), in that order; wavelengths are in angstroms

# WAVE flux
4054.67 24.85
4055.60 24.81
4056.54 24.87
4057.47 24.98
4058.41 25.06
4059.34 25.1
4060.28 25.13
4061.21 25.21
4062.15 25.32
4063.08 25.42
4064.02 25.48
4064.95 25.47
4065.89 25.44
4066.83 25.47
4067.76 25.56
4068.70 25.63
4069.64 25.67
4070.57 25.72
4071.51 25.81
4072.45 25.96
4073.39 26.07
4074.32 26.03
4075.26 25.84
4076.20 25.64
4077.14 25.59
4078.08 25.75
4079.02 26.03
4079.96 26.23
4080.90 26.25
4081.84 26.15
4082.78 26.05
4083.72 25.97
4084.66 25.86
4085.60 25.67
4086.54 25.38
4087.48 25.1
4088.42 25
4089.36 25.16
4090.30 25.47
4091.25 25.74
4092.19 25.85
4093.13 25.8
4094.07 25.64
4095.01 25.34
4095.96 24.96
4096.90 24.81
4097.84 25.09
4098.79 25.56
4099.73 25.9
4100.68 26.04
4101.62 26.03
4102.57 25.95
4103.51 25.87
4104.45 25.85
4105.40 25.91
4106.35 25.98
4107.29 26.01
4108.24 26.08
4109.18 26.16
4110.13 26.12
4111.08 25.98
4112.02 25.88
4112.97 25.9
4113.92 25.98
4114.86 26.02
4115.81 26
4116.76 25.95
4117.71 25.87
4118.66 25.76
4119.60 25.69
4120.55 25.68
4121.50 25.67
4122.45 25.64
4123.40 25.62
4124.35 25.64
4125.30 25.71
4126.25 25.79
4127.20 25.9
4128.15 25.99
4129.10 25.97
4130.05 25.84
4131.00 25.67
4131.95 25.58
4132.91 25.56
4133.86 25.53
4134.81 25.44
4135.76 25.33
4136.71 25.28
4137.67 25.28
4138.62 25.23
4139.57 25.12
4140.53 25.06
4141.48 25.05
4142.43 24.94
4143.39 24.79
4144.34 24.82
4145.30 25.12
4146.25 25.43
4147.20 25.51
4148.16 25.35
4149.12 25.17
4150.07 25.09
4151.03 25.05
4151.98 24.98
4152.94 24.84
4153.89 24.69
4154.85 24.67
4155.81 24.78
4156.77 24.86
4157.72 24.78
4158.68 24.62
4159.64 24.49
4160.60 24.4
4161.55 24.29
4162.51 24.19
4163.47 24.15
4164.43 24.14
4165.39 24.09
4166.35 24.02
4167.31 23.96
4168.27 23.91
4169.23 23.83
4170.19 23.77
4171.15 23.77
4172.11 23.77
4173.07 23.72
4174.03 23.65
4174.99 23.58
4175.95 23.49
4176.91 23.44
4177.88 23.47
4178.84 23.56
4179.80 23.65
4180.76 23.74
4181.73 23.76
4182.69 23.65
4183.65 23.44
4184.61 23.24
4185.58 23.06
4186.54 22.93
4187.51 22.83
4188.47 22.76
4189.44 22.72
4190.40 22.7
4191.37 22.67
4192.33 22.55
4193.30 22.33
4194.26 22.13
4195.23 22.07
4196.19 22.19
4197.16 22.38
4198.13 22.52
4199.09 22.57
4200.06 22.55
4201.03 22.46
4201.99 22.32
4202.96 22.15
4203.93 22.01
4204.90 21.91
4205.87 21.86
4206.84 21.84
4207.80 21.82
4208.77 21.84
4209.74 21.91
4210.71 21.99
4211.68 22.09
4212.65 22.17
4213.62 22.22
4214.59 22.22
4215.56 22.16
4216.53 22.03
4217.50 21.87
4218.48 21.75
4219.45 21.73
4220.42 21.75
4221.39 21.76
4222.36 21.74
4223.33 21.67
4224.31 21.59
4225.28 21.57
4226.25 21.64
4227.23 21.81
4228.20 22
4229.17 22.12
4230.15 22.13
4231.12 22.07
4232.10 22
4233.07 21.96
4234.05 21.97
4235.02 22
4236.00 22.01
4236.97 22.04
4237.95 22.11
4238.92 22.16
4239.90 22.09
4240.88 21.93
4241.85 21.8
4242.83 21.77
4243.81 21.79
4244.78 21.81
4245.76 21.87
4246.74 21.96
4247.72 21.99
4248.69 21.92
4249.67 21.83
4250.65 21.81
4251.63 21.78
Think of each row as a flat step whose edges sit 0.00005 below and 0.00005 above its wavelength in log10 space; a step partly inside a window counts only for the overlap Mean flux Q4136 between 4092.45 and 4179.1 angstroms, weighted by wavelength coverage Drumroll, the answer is 25.1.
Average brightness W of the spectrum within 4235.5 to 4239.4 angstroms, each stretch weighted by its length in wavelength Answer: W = 22.1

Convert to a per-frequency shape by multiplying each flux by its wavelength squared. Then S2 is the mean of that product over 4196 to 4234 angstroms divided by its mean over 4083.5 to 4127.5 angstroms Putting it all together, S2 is 0.9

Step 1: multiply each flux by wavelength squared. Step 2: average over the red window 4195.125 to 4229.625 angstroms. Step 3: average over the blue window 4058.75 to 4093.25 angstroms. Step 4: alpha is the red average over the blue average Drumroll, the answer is 0.92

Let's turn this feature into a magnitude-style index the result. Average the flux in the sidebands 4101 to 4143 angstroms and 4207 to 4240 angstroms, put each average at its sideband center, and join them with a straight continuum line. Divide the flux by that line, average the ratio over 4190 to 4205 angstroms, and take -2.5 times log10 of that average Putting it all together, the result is 0.03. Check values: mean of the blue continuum 25.7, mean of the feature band 22.4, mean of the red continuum 21.9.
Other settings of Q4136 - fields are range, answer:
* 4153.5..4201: 23.5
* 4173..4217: 22.7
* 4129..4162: 25.1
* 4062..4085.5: 25.8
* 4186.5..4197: 22.5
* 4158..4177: 24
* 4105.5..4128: 25.9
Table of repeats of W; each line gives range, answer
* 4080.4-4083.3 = 26.1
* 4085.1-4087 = 25.6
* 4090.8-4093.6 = 25.9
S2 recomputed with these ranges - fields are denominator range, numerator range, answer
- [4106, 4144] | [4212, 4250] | 0.90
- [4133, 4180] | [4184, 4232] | 0.93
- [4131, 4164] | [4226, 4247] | 0.92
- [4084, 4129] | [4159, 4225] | 0.92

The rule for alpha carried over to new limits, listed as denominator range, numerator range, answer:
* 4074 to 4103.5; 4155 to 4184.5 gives 0.97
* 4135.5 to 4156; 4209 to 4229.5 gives 0.90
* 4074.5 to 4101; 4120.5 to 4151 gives 1.01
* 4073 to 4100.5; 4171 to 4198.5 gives 0.94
